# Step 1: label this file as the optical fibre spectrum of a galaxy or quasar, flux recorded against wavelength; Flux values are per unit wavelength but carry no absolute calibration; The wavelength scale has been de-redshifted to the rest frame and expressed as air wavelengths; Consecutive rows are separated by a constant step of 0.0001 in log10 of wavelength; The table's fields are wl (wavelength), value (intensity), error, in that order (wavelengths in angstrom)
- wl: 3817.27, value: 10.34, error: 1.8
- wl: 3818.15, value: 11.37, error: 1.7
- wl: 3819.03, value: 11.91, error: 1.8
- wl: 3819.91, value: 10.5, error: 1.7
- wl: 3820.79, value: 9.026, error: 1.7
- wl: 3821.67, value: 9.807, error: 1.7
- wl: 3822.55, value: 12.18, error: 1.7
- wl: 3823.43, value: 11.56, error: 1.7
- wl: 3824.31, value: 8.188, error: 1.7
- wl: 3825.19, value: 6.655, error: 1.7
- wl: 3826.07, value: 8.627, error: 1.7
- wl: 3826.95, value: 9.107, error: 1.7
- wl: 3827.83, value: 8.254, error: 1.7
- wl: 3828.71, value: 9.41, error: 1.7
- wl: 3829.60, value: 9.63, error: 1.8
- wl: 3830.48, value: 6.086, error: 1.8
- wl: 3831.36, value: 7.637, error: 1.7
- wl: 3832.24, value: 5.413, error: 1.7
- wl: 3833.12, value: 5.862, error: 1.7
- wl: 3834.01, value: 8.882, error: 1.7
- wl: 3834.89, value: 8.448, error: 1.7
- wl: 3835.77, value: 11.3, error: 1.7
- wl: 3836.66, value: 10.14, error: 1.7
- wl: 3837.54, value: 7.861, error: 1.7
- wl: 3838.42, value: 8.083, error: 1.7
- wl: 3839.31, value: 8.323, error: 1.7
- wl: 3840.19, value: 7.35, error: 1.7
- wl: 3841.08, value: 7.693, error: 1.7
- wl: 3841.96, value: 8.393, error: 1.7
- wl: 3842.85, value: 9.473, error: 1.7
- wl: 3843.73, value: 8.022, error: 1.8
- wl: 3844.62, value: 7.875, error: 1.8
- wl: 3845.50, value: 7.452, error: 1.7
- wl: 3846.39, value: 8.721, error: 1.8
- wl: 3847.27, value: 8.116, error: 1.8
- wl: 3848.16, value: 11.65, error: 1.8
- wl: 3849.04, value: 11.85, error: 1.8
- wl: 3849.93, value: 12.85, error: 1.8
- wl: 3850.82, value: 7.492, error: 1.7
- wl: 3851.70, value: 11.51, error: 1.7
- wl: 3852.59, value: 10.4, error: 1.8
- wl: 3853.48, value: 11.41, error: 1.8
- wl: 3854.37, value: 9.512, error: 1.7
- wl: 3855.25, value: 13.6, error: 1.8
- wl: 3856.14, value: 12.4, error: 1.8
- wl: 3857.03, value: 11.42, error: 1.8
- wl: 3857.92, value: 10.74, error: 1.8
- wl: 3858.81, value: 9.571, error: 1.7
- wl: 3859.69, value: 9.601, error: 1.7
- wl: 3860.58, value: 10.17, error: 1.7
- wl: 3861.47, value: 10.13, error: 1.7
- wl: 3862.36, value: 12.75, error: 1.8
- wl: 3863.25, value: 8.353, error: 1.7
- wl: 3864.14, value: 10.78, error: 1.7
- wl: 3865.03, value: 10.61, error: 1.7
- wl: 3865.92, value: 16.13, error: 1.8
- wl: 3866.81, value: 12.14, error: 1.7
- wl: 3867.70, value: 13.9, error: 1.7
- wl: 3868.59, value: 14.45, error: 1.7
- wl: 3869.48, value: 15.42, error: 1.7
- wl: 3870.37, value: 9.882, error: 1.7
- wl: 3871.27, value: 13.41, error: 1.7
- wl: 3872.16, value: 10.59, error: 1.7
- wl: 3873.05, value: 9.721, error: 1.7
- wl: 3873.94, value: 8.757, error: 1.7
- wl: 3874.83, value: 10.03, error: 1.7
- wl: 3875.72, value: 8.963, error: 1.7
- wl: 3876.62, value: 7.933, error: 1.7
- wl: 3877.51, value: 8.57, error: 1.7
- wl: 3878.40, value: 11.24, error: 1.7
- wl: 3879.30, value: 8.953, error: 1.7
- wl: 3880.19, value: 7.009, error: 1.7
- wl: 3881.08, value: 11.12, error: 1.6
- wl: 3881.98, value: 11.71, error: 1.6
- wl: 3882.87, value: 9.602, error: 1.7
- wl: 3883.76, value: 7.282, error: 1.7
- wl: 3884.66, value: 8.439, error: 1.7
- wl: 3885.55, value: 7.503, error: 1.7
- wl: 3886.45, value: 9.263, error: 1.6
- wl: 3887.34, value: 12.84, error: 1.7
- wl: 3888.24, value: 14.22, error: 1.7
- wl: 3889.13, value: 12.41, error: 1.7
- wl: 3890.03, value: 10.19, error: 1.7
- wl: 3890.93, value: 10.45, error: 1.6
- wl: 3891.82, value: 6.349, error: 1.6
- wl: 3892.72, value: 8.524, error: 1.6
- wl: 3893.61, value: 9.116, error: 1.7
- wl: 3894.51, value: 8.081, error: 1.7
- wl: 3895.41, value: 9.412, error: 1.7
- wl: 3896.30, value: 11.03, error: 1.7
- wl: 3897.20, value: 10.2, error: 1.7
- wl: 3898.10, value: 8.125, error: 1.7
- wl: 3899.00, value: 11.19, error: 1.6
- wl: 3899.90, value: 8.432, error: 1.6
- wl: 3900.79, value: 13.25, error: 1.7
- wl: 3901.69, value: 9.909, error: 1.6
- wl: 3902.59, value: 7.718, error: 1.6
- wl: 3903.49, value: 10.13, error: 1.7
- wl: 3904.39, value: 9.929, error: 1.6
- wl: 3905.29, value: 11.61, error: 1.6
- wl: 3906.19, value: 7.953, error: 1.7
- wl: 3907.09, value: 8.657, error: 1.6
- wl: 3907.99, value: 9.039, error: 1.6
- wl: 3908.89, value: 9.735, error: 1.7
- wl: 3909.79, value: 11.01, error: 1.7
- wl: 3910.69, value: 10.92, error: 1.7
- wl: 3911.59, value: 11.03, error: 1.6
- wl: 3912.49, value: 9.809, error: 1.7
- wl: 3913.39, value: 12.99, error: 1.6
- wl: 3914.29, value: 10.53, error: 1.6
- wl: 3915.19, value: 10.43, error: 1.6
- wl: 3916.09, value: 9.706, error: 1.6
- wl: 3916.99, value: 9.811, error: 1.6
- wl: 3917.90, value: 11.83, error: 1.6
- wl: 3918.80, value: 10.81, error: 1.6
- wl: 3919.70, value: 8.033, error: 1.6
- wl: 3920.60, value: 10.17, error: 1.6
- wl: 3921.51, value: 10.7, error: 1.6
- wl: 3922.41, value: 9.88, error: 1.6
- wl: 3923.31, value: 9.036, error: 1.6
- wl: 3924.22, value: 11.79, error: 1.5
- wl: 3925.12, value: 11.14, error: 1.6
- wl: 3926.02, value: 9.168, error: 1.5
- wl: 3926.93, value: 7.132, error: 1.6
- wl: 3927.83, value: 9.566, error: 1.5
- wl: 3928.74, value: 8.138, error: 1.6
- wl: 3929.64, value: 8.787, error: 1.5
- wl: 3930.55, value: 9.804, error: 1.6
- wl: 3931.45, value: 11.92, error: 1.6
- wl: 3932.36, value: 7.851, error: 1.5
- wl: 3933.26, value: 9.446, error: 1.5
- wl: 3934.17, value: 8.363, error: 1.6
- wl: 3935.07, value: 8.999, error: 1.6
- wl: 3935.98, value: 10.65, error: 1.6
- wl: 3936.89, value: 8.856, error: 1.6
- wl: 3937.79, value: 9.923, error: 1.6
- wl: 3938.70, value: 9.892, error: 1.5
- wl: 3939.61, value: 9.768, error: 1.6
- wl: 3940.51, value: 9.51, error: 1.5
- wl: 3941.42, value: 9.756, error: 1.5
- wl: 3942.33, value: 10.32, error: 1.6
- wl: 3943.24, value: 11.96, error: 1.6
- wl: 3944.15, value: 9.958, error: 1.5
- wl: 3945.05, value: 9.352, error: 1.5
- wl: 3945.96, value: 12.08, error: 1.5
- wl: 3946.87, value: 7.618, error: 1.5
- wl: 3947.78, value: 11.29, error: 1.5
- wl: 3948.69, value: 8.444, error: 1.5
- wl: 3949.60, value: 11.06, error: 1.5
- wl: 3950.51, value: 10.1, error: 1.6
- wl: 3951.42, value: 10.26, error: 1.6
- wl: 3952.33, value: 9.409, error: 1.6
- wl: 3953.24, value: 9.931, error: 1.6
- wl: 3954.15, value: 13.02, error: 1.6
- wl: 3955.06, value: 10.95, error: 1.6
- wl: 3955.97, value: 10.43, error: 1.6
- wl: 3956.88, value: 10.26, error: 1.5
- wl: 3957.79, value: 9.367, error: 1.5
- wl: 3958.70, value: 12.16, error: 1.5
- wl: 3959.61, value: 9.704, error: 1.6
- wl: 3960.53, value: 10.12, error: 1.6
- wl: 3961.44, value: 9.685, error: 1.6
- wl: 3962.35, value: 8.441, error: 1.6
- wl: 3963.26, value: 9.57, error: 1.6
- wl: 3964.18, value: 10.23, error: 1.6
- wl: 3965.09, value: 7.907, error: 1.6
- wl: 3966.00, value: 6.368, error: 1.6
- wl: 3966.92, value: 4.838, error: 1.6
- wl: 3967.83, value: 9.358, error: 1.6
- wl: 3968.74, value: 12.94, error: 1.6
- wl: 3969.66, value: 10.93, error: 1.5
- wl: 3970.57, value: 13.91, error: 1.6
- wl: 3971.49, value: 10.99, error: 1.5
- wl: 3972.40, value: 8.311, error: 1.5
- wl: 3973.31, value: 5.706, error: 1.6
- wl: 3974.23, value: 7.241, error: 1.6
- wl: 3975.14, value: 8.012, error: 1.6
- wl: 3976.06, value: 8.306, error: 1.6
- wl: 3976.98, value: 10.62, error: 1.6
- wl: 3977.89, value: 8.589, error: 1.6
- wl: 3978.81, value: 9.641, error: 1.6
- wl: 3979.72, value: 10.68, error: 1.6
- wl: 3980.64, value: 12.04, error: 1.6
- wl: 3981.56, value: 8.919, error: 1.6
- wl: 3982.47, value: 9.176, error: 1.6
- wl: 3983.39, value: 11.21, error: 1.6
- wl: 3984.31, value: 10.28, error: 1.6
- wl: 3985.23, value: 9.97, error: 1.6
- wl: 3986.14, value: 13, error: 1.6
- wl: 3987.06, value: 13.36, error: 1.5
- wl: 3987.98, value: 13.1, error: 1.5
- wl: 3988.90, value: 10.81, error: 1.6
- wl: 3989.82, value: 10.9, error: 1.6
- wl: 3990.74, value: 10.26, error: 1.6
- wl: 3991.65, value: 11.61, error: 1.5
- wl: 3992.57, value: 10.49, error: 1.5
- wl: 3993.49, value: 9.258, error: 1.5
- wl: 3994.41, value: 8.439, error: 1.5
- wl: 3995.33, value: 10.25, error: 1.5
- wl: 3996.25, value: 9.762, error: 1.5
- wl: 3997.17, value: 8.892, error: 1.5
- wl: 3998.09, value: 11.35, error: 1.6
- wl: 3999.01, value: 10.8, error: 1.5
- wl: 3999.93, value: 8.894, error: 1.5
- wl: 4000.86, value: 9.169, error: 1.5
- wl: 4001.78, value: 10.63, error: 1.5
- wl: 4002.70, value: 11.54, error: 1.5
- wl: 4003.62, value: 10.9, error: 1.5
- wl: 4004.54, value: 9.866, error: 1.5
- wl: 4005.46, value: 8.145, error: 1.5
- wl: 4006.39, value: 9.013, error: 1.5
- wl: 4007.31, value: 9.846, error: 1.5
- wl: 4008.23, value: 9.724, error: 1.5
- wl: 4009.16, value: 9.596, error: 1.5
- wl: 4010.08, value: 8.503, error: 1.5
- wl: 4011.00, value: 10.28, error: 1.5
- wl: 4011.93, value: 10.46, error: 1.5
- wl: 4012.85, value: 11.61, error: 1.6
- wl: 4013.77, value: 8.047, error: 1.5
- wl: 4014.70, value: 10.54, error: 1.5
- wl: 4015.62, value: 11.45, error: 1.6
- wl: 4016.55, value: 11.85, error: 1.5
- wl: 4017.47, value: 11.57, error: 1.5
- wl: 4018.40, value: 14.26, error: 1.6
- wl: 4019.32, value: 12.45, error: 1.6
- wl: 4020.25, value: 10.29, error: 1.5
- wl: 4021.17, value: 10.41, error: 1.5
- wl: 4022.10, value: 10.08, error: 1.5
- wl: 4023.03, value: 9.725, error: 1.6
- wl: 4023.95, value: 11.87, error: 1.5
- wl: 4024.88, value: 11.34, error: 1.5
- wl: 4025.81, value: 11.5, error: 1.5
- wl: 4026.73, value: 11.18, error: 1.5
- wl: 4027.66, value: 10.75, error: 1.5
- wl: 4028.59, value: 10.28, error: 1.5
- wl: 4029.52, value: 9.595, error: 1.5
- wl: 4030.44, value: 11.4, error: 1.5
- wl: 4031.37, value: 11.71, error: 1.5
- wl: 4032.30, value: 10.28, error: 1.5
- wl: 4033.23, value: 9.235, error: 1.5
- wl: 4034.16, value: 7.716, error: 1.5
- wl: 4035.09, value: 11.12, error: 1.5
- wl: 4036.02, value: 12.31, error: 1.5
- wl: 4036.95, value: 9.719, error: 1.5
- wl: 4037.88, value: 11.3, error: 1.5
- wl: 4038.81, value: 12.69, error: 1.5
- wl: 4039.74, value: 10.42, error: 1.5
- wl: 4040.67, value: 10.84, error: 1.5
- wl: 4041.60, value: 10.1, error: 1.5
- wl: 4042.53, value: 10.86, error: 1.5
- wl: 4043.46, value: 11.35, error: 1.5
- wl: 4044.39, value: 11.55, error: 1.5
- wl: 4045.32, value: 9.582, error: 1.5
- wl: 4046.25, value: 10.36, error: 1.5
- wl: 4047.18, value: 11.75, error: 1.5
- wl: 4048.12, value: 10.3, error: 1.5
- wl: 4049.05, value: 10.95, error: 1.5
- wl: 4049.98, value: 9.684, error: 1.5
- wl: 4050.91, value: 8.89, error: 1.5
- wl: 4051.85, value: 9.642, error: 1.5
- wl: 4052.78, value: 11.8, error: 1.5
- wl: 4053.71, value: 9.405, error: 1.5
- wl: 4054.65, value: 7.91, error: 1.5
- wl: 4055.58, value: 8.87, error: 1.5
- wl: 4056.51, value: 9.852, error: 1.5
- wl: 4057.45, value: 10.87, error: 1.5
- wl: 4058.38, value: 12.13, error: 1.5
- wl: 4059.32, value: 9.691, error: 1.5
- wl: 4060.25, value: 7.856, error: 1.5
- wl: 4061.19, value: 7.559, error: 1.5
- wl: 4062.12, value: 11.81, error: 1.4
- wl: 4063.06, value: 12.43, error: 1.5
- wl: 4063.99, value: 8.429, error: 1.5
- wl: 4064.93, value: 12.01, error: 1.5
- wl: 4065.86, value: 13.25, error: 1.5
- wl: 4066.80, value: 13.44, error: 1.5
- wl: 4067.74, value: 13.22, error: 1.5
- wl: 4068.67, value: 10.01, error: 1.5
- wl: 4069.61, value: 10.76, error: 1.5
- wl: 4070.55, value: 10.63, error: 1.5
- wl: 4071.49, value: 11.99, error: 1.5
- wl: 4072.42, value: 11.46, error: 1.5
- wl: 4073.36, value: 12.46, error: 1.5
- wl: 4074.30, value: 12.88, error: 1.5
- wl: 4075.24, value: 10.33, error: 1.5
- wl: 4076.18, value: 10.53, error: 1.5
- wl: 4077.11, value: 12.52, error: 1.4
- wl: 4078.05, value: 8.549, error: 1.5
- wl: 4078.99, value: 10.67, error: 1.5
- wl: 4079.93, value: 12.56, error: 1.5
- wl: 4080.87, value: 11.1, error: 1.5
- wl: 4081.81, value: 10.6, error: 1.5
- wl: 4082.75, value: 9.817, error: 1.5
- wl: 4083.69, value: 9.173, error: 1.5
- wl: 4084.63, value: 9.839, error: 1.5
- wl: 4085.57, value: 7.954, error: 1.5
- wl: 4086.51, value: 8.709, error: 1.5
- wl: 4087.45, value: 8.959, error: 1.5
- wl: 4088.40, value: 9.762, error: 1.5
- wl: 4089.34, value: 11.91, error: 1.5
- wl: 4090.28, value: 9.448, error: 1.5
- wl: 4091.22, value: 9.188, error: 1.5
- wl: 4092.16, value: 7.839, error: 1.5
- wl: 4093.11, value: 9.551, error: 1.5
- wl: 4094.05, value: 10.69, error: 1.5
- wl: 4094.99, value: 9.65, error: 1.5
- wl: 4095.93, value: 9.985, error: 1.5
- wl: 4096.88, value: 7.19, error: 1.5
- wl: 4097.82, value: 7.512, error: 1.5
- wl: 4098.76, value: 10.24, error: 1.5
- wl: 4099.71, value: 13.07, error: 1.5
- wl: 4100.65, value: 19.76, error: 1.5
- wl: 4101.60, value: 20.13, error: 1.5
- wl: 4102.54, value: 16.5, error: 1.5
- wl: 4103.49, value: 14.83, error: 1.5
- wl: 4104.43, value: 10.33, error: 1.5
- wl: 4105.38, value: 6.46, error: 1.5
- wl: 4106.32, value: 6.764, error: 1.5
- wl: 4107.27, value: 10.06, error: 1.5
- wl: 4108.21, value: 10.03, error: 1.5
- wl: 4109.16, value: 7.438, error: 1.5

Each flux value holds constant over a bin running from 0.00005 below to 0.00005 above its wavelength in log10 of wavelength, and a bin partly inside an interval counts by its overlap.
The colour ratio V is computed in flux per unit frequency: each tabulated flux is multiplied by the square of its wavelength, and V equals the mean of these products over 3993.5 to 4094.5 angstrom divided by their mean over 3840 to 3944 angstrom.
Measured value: 1.12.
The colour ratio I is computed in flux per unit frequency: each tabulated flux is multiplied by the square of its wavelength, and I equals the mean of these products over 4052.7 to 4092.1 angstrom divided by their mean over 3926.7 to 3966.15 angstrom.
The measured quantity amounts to 1.1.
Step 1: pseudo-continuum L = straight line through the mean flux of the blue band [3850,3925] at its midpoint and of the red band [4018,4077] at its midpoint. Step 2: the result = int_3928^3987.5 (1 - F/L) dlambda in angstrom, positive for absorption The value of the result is 4.02 angstrom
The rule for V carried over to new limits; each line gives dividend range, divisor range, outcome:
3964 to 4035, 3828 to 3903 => 1.10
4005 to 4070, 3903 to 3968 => 1.13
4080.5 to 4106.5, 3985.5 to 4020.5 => 1.06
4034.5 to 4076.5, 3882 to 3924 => 1.17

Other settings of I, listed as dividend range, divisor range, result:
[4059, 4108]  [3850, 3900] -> 1.15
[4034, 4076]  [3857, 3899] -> 1.13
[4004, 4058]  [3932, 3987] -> 1.10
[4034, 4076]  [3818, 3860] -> 1.28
